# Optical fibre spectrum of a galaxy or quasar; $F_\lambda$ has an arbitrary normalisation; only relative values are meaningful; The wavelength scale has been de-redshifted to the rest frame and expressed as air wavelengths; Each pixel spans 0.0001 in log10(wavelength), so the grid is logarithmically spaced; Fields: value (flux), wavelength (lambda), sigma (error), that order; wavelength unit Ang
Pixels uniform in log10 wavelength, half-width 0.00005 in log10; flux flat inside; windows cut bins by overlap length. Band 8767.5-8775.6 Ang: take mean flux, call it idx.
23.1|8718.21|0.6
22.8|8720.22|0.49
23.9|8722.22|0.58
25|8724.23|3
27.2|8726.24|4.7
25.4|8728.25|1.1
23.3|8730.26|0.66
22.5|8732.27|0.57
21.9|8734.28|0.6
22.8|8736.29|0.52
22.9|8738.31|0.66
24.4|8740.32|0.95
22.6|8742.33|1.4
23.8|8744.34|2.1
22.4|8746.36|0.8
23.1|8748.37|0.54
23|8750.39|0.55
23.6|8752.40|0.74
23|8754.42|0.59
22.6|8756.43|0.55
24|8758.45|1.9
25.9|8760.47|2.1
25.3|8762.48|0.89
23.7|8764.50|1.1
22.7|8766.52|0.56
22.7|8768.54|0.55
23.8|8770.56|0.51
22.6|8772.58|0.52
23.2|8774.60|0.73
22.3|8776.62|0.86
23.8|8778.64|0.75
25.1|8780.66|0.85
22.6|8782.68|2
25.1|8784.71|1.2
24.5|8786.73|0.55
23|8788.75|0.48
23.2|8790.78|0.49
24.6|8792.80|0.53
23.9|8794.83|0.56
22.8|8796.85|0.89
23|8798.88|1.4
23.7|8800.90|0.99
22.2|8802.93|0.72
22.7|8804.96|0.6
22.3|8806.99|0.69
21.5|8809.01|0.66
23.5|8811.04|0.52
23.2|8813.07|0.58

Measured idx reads 23.1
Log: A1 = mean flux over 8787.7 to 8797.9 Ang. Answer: 23.5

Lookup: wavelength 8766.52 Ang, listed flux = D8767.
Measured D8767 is 22.7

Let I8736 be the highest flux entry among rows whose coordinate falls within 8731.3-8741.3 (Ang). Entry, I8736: 24.4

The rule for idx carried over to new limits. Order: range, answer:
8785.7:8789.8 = 23.8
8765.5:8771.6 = 23.1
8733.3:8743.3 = 22.9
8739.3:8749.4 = 23.3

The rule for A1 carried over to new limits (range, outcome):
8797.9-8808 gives 22.8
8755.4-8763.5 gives 24.5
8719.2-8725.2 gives 23.9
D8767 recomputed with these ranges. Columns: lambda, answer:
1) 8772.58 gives 22.6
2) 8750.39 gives 23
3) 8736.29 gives 22.8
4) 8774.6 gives 23.2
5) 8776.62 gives 22.3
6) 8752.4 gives 23.6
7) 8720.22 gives 22.8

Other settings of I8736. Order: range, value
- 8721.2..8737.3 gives 27.2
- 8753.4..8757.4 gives 23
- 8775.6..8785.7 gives 25.1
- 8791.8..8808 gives 24.6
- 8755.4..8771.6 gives 25.9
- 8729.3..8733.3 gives 23.3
